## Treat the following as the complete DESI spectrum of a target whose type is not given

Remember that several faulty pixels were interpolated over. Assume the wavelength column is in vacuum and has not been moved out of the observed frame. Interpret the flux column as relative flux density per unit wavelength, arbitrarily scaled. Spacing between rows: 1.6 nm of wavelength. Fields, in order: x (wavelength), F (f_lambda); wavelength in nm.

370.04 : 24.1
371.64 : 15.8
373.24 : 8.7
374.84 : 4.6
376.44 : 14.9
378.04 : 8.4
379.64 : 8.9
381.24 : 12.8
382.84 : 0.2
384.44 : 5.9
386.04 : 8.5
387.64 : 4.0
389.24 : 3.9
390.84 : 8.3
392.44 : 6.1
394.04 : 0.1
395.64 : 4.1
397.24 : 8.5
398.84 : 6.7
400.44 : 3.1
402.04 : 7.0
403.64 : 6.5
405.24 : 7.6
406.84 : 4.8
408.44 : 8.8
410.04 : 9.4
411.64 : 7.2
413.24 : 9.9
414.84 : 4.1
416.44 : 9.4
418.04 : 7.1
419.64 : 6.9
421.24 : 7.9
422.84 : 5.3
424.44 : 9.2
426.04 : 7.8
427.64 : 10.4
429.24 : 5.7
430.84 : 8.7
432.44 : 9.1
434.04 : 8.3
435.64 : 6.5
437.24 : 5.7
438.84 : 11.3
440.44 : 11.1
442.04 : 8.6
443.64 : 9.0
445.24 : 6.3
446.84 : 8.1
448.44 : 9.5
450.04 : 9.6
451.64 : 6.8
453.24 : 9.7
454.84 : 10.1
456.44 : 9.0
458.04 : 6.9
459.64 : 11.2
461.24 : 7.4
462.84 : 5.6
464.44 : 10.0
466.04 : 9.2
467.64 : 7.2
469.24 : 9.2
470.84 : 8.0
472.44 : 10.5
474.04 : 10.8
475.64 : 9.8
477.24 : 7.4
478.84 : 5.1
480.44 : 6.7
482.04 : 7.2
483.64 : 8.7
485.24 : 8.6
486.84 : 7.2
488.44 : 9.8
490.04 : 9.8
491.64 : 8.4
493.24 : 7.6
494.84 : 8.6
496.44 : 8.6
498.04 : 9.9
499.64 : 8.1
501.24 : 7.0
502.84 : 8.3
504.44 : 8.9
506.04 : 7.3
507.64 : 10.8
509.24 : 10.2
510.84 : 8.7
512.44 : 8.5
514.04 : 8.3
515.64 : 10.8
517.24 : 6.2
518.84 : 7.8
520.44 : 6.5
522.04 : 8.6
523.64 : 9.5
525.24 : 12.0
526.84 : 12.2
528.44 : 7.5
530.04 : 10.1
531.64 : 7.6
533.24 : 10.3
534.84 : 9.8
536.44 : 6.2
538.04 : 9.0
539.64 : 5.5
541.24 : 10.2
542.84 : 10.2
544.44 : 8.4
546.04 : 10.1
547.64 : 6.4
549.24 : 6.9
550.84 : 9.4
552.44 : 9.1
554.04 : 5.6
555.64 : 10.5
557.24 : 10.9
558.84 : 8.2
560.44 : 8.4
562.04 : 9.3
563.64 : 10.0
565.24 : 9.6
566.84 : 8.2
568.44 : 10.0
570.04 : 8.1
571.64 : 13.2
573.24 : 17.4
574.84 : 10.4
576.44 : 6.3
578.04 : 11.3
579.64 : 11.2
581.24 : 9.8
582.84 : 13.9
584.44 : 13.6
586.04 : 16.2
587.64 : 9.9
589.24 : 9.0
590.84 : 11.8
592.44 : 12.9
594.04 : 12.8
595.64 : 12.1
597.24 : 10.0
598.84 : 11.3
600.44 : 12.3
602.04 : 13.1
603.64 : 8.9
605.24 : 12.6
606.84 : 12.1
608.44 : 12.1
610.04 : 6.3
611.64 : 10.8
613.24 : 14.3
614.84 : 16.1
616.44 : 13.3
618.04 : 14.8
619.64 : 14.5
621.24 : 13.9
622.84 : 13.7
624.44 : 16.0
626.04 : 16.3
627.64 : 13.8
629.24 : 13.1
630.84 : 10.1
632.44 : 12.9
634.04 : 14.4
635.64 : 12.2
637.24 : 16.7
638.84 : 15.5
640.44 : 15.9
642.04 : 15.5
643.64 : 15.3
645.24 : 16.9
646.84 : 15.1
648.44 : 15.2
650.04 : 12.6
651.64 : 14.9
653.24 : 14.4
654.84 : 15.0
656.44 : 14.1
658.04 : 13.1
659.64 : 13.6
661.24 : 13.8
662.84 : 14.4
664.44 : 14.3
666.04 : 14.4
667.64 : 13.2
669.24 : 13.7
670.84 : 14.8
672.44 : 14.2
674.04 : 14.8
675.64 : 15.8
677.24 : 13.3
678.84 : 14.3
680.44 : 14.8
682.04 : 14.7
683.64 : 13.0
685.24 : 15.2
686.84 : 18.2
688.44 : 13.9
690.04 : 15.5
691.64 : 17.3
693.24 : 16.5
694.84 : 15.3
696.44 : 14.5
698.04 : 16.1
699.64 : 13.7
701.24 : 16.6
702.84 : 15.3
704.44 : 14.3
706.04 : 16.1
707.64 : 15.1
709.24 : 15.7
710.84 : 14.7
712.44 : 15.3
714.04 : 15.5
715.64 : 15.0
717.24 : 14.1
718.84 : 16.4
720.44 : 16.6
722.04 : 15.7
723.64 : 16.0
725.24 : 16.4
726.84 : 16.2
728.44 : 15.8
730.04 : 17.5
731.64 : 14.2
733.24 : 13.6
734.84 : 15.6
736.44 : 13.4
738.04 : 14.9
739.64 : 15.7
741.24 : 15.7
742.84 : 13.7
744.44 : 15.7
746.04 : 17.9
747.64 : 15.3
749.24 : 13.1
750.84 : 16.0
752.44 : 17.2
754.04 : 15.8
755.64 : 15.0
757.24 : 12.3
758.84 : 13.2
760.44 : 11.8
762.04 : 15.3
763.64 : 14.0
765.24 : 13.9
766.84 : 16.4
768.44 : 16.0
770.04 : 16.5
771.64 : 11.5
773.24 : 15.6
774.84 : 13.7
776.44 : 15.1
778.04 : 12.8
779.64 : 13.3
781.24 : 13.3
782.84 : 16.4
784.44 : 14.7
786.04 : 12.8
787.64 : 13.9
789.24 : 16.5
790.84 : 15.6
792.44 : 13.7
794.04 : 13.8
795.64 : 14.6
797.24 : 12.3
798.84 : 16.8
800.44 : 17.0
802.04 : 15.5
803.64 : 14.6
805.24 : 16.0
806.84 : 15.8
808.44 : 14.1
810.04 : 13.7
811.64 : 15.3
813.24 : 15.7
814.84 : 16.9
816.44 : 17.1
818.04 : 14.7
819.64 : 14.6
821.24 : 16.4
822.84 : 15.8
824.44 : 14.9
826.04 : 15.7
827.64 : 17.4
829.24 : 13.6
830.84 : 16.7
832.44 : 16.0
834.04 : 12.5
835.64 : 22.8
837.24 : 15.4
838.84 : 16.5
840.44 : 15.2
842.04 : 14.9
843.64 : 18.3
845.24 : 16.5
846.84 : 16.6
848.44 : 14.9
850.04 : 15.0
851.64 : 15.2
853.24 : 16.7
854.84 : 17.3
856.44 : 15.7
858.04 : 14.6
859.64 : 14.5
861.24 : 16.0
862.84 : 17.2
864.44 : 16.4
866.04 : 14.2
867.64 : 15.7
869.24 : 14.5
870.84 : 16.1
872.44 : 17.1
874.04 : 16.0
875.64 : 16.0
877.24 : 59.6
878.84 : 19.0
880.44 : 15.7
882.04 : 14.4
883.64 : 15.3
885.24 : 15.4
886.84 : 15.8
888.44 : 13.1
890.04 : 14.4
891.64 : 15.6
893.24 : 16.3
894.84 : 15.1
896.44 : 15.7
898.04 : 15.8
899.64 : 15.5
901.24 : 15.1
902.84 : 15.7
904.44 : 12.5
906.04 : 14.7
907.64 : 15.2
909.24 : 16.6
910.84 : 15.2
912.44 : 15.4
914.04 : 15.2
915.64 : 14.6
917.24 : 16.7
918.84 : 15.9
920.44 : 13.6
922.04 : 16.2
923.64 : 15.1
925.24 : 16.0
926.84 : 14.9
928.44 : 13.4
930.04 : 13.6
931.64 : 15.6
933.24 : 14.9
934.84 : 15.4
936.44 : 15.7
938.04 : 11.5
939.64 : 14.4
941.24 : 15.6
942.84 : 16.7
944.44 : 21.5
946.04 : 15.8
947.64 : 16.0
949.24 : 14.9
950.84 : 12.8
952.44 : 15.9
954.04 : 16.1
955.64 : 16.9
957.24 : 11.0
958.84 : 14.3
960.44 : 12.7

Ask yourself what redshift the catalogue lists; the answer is 0.536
